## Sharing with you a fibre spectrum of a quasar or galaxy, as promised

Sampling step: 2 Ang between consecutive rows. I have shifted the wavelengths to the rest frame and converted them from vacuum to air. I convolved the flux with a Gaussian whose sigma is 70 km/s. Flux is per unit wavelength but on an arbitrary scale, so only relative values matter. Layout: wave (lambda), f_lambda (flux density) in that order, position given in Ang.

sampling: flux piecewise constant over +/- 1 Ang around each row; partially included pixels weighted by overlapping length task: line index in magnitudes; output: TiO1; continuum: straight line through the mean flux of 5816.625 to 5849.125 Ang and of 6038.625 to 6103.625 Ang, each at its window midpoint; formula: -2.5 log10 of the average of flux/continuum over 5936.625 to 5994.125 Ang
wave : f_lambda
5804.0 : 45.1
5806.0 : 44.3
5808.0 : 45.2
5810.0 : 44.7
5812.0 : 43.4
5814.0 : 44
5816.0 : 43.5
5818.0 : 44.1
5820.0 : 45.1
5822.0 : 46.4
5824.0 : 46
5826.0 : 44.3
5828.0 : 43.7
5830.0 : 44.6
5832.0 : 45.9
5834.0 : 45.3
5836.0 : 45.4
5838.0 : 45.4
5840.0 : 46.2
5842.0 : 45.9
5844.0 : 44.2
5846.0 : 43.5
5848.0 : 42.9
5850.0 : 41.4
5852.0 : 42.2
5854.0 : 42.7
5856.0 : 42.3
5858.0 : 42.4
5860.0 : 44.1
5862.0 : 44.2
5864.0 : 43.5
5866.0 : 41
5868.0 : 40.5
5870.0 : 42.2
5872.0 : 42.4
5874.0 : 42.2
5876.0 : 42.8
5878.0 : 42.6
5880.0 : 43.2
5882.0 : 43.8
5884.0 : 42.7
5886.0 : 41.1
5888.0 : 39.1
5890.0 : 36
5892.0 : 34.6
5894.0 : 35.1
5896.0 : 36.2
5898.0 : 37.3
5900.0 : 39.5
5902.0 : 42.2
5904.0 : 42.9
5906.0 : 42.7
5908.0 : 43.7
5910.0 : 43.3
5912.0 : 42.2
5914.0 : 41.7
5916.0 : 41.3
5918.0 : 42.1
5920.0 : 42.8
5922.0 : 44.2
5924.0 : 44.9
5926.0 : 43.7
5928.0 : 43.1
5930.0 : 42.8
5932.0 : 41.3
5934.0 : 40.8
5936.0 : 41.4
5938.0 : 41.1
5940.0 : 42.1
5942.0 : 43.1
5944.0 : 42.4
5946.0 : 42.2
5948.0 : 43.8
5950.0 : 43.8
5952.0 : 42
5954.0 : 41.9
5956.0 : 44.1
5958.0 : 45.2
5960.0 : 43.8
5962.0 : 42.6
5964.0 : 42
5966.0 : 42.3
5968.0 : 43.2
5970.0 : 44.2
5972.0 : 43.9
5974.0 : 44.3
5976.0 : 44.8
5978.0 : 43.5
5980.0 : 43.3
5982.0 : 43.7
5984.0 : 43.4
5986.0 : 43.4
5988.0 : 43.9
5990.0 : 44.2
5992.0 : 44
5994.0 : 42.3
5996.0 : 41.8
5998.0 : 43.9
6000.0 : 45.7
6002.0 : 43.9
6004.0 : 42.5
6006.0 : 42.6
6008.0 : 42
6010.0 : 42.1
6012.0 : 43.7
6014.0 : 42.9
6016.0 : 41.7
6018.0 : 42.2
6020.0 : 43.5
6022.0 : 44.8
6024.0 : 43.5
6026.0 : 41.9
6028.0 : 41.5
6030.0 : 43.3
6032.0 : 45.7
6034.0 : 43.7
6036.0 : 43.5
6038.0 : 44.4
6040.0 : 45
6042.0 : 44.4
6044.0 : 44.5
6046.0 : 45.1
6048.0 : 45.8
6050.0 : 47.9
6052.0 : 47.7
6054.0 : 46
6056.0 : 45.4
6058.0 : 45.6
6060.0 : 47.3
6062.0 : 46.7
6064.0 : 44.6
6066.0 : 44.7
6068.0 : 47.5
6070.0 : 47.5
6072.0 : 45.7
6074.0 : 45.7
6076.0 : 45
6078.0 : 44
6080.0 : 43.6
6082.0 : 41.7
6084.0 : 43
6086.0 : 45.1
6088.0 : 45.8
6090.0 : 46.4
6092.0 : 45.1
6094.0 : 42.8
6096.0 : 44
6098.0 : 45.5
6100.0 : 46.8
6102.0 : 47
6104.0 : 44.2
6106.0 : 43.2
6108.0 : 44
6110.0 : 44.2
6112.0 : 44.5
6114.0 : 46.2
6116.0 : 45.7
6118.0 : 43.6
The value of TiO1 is 0.05 mag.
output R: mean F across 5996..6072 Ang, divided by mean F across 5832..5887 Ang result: 1.03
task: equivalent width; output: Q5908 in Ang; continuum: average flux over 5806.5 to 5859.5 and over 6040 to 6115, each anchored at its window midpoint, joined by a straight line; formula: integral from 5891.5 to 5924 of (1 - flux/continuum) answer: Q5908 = 2.6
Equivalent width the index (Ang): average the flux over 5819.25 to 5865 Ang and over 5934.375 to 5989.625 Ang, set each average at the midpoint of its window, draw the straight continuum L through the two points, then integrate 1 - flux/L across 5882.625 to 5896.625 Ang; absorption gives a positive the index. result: 1.85 Ang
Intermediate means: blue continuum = 44.2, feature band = 38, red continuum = 43.1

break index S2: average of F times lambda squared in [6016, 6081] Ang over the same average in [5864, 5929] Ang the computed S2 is 1.14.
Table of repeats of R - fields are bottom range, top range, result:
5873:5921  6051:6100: 1.11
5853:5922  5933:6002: 1.04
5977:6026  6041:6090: 1.05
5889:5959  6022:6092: 1.08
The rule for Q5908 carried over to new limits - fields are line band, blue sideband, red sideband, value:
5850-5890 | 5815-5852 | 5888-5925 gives 0.4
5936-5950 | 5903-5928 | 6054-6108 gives 0.3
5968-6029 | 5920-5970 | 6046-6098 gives 0.8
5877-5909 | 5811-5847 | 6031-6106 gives 3.4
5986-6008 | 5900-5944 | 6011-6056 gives 0.1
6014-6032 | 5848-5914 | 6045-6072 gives 0.9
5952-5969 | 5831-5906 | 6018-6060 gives 0.1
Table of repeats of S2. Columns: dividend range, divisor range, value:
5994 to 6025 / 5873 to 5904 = 1.12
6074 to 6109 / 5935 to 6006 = 1.07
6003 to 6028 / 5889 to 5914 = 1.12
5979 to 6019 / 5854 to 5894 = 1.09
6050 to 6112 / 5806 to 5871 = 1.12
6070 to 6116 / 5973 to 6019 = 1.07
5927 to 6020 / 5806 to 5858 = 1.02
